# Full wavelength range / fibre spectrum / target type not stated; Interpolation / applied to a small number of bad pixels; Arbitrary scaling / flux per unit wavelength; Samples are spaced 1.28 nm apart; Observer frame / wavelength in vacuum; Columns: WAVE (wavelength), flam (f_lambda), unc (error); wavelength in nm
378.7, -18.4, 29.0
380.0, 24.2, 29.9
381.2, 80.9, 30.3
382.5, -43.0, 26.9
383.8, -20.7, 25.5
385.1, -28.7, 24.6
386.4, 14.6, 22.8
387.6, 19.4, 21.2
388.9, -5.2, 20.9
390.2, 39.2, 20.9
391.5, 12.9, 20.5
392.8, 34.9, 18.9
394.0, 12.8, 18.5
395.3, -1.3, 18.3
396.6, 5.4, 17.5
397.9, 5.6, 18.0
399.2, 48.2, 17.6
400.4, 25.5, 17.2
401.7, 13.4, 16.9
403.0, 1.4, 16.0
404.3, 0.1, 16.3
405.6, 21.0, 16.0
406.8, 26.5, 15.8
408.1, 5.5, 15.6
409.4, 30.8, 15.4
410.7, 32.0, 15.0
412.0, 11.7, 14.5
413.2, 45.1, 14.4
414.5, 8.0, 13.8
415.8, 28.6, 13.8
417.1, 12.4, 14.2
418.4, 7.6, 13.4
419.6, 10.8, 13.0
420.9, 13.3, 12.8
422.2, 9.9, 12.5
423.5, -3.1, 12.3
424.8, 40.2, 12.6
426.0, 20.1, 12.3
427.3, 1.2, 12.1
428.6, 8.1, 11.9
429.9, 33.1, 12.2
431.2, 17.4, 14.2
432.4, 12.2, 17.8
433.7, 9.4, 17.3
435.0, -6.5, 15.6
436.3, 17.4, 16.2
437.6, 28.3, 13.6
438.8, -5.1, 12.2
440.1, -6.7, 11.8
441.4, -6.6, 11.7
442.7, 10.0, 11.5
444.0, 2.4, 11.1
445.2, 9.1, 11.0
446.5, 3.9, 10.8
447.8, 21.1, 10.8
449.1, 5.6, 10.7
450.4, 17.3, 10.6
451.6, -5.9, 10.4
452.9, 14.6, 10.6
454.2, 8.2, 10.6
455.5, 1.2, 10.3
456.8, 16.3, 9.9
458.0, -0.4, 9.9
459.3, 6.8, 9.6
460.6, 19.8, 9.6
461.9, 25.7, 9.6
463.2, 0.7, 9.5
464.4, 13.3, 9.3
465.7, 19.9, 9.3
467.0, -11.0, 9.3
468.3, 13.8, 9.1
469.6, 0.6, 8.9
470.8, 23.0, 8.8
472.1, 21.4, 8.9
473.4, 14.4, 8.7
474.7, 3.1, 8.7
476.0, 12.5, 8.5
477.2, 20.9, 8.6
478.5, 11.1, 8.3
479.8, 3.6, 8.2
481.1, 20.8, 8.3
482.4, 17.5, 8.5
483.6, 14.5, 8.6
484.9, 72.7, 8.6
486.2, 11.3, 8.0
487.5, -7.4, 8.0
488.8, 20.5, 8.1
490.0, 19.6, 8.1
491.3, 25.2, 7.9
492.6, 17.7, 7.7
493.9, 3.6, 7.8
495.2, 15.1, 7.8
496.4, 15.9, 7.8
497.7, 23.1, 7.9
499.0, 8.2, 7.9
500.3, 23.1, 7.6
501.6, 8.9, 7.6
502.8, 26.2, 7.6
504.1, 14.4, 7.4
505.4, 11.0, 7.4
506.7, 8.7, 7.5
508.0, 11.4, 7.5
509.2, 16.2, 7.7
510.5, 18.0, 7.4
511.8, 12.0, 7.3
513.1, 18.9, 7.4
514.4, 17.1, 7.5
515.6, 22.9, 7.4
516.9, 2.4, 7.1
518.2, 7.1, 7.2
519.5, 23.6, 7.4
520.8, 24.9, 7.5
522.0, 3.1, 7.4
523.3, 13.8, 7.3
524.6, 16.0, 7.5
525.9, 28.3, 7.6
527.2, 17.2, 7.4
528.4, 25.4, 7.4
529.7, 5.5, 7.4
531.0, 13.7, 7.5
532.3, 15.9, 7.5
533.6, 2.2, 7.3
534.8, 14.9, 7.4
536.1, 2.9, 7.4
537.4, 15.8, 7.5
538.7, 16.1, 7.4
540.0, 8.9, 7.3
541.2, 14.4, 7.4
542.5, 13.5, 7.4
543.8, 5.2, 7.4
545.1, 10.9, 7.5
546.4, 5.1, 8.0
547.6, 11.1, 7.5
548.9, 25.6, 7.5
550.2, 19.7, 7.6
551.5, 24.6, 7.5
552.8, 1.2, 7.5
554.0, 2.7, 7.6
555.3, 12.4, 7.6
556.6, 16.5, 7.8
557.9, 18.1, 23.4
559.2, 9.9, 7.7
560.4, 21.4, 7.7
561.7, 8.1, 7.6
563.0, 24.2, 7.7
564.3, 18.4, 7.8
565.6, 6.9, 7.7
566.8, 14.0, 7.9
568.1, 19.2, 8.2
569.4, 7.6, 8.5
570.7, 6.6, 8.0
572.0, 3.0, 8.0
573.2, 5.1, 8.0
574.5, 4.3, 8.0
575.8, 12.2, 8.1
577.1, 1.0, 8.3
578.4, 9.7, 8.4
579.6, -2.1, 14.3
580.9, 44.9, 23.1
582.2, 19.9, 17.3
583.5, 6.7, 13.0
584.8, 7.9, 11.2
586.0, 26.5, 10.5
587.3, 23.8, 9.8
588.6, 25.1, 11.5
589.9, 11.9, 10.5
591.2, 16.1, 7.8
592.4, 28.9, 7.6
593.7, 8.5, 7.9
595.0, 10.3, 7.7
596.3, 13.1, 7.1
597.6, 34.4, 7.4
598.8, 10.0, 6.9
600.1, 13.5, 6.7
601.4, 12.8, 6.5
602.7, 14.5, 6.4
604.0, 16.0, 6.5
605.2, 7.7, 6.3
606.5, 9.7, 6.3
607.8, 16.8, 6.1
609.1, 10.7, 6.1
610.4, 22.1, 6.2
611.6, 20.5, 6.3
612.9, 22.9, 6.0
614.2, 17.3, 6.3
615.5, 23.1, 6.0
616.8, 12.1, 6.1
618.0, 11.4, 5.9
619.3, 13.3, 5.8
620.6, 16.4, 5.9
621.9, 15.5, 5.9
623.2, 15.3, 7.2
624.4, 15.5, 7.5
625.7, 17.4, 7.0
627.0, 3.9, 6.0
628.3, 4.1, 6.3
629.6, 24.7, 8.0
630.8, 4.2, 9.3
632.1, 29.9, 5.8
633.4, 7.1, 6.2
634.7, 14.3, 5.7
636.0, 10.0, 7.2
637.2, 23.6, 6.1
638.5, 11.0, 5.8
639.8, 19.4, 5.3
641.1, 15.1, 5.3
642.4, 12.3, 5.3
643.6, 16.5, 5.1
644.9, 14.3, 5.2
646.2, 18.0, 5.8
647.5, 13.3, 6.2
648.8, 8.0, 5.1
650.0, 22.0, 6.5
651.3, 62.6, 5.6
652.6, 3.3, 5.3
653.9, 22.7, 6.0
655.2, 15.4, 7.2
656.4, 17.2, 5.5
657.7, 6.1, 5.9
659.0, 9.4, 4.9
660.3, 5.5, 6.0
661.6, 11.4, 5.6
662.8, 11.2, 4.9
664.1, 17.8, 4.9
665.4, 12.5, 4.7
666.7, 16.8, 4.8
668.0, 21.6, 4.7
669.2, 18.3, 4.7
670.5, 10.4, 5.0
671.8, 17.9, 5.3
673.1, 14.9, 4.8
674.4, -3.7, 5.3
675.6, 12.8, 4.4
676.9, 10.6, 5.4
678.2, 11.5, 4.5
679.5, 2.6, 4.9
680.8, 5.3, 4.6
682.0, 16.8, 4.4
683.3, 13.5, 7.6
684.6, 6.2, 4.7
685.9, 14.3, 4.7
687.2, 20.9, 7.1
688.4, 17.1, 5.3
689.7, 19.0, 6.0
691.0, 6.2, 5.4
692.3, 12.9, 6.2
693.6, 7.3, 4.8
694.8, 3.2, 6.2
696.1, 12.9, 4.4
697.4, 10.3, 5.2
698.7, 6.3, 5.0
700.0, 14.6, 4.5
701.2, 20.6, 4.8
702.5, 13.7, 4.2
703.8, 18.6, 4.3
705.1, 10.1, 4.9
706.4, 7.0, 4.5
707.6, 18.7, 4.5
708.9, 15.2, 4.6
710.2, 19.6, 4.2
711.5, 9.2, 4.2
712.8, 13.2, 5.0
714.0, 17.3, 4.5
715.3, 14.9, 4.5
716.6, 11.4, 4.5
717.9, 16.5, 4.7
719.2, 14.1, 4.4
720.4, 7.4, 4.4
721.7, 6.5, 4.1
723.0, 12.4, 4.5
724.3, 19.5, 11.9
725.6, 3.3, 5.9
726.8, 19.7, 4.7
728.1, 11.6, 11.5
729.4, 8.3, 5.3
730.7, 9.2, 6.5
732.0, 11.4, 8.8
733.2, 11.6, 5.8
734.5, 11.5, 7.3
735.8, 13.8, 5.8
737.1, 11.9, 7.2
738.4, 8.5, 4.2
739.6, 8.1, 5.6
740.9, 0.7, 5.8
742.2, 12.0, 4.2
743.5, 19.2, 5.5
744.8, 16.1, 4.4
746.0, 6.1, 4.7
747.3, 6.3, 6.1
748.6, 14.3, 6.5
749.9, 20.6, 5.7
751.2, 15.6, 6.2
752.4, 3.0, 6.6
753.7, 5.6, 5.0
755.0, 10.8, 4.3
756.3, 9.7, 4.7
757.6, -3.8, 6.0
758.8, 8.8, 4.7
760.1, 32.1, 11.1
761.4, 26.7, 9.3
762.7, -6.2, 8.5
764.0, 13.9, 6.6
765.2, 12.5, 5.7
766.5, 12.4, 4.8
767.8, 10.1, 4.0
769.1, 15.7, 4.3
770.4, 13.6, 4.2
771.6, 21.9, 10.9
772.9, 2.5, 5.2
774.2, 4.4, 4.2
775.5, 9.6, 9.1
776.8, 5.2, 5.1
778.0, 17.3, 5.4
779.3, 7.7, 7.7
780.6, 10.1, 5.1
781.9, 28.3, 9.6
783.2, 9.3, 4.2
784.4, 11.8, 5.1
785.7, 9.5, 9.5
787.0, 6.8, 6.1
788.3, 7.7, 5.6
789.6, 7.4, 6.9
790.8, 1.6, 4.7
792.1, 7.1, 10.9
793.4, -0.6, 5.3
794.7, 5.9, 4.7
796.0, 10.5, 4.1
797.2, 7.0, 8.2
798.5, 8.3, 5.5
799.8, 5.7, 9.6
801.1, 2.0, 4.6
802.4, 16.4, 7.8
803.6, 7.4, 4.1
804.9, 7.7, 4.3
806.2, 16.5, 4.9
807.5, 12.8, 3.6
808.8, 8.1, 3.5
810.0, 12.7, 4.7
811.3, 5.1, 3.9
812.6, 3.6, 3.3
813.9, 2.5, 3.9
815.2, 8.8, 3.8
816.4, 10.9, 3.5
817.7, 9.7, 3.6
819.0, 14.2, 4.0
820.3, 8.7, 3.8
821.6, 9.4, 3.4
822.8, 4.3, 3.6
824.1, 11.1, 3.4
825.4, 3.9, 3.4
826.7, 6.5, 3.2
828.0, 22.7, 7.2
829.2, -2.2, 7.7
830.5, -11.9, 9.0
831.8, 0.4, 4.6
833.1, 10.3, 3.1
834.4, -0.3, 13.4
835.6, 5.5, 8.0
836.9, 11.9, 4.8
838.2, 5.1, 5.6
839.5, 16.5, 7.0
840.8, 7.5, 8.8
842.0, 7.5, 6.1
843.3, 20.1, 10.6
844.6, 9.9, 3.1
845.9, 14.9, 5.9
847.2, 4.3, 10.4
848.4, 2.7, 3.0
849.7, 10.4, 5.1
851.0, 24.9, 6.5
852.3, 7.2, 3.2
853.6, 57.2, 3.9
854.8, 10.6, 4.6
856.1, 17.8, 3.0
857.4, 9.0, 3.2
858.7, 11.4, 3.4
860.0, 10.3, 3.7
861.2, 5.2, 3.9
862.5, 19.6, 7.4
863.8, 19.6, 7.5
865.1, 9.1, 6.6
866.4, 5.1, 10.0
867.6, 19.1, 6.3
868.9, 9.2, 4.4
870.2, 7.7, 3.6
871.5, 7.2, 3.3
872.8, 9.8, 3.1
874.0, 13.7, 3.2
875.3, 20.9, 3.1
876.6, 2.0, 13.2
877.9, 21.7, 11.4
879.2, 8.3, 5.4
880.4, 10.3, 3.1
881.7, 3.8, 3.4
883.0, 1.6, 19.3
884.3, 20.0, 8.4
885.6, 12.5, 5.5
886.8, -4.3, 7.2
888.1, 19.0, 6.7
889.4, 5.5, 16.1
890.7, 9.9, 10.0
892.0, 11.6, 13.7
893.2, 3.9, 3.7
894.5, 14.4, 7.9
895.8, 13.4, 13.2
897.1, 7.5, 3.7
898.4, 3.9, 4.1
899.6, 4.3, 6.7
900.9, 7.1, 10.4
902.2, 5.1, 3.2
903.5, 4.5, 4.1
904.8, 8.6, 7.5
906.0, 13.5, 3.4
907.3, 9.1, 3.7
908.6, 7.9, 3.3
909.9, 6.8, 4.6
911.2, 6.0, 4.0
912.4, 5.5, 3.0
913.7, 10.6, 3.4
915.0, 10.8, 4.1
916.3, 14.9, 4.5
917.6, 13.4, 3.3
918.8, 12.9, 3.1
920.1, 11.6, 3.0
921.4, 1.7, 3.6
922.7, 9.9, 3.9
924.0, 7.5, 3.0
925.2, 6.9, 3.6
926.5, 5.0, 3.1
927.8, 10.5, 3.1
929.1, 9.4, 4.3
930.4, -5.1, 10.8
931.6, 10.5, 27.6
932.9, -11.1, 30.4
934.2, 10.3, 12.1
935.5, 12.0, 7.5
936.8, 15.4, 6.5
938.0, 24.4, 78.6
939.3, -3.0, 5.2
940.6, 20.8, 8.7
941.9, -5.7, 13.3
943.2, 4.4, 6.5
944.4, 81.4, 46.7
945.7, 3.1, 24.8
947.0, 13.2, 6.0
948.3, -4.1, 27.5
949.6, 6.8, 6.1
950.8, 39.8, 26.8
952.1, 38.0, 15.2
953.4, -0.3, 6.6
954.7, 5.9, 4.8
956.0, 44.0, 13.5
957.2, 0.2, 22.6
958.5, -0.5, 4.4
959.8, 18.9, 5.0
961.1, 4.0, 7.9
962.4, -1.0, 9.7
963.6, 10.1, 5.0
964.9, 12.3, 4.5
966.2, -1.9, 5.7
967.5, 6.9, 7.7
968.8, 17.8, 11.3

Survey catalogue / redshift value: 0.30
